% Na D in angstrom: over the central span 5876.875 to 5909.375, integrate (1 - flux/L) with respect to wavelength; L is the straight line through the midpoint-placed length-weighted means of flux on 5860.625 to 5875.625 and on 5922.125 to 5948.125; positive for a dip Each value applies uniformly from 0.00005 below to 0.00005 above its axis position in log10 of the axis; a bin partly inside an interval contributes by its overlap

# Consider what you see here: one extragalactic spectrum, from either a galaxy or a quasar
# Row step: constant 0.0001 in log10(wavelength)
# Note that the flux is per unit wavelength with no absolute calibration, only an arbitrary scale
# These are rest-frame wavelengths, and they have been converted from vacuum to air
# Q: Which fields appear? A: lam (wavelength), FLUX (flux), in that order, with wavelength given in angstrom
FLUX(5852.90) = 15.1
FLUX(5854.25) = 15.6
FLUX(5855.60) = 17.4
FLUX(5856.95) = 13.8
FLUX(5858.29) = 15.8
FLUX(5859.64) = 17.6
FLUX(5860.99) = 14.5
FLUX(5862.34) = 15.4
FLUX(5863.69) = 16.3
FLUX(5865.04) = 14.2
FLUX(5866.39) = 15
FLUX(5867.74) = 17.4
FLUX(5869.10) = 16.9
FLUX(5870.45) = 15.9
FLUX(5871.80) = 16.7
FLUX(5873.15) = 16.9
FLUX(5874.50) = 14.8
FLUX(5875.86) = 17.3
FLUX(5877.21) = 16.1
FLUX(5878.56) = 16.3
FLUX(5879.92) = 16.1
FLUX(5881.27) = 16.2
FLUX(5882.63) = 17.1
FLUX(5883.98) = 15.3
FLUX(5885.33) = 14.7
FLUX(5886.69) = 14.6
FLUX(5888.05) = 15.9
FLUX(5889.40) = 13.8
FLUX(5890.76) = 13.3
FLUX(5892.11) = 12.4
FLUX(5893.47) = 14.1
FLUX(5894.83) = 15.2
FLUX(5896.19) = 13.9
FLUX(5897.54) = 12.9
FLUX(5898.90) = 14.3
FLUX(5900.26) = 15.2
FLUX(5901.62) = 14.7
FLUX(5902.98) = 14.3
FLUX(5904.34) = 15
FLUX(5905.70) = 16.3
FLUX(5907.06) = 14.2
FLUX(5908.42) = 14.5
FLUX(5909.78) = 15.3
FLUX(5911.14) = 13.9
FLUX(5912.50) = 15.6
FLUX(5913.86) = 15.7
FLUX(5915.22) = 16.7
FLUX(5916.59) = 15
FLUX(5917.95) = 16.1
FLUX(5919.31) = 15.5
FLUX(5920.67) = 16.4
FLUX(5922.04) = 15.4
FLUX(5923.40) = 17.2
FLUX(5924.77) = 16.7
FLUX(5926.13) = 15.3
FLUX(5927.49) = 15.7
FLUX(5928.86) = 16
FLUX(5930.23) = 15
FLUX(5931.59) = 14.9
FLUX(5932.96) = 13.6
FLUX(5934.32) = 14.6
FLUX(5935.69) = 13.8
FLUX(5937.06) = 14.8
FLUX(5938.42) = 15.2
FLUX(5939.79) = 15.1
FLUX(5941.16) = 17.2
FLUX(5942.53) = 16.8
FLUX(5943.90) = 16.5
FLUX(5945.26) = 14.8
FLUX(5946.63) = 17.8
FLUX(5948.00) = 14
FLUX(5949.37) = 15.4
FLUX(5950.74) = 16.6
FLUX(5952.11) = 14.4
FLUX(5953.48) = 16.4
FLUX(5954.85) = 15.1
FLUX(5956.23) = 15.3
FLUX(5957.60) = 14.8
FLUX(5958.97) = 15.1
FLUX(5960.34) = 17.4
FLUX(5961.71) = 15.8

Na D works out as 1.9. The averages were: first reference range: 15.9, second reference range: 15.6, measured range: 14.8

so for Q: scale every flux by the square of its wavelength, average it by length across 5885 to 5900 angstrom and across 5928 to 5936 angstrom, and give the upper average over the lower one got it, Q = 1.1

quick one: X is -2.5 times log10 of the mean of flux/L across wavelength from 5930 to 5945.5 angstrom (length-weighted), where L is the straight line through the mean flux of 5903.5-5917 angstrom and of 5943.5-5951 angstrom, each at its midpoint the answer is 0.030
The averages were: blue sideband 15.2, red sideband 15.8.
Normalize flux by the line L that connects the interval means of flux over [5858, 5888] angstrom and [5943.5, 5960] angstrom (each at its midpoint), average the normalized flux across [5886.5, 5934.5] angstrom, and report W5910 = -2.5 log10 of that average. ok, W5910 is 0.05 mag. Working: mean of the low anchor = 16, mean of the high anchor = 15.5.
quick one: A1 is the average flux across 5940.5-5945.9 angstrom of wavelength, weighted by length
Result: 16.3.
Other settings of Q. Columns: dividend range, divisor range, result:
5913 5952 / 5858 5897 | 1.03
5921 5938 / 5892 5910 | 1.06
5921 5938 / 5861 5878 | 0.97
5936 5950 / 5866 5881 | 0.99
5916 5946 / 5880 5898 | 1.08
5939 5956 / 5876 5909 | 1.08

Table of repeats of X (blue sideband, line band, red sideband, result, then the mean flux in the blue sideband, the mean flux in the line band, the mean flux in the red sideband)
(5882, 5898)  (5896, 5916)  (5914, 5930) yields 0.03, 14.5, 14.9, 16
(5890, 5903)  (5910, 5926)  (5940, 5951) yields -0.06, 14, 15.8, 16.1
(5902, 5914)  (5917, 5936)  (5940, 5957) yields -0.01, 14.9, 15.5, 15.8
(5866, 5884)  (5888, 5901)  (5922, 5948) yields 0.15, 16.3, 14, 15.6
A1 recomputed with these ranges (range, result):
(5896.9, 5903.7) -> 14.3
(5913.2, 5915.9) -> 16.2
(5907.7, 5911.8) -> 14.6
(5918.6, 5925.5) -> 16.2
